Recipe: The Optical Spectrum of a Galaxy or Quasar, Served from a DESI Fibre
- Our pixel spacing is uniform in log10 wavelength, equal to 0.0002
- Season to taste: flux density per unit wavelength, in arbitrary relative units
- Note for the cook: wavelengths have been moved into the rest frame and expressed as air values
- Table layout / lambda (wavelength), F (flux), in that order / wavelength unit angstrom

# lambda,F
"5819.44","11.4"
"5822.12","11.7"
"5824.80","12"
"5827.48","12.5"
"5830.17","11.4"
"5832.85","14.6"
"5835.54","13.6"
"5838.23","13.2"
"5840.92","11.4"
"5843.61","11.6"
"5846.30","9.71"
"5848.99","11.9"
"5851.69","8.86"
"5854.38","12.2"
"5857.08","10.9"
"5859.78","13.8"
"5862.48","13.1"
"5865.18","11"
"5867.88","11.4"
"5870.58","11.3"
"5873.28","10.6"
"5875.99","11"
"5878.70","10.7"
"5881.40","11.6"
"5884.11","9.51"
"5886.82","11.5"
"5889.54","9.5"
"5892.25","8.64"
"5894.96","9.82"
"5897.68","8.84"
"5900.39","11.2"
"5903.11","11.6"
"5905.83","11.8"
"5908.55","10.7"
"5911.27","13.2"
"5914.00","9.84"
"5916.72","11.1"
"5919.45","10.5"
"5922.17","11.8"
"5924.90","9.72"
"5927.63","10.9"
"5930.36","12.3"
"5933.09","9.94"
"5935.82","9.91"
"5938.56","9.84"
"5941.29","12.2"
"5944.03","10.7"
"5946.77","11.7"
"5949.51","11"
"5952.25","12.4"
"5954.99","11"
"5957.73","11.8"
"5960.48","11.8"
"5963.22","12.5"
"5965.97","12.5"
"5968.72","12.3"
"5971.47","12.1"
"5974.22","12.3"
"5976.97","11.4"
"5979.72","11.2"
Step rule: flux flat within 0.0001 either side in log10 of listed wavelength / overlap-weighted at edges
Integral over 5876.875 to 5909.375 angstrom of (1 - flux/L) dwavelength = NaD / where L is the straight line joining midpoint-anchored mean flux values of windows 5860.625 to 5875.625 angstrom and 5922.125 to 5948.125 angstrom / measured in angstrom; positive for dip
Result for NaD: 2.36 angstrom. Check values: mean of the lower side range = 11.5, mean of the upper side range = 10.9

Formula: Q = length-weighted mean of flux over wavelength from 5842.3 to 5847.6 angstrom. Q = 10.7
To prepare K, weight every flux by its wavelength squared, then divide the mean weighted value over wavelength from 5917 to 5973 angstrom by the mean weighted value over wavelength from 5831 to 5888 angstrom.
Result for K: 1.0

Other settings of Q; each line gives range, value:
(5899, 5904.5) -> 11.4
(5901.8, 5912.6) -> 11.8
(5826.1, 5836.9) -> 13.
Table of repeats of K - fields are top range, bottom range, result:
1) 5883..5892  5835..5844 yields 0.82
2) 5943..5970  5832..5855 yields 1.04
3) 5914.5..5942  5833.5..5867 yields 0.93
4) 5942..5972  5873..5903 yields 1.17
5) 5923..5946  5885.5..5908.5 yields 1.05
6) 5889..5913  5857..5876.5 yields 0.92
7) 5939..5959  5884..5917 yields 1.10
